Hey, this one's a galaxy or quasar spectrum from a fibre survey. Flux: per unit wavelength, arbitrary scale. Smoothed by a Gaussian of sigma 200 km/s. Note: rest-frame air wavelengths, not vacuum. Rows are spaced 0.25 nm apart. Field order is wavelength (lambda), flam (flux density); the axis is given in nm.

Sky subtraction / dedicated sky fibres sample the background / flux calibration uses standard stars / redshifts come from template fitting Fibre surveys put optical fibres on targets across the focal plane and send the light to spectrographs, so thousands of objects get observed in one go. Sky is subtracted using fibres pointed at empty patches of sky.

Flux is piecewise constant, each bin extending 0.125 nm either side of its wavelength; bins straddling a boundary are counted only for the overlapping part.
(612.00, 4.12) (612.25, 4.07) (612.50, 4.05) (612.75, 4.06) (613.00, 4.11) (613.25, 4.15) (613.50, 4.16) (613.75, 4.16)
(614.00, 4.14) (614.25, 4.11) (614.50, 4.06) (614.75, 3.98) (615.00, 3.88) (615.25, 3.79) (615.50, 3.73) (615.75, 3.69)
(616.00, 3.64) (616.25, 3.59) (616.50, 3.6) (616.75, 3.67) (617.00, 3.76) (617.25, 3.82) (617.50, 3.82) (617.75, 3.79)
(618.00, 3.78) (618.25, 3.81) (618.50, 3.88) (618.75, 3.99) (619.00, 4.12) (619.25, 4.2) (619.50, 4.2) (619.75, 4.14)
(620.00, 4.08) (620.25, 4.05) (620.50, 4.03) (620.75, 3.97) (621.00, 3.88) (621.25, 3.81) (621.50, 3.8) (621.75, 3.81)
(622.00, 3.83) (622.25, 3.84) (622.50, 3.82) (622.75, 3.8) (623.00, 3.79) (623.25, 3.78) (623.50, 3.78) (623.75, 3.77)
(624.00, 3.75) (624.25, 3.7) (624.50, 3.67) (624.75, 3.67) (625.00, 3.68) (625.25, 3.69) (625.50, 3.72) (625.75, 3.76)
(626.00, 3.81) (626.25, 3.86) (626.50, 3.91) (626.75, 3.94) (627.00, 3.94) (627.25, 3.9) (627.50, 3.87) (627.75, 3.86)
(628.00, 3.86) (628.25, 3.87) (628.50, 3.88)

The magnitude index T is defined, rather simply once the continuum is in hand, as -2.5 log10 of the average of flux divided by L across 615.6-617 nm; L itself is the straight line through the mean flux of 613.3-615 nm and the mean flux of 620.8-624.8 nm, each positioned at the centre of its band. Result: 0.10 mag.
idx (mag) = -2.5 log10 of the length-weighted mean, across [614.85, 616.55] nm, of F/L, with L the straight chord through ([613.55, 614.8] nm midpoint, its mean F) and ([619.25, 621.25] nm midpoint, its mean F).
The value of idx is 0.10 mag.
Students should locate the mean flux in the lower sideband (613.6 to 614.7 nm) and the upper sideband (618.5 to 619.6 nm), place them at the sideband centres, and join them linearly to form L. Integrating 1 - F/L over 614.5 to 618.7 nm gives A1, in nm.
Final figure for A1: 0.33 nm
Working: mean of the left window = 4.11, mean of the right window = 4.1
